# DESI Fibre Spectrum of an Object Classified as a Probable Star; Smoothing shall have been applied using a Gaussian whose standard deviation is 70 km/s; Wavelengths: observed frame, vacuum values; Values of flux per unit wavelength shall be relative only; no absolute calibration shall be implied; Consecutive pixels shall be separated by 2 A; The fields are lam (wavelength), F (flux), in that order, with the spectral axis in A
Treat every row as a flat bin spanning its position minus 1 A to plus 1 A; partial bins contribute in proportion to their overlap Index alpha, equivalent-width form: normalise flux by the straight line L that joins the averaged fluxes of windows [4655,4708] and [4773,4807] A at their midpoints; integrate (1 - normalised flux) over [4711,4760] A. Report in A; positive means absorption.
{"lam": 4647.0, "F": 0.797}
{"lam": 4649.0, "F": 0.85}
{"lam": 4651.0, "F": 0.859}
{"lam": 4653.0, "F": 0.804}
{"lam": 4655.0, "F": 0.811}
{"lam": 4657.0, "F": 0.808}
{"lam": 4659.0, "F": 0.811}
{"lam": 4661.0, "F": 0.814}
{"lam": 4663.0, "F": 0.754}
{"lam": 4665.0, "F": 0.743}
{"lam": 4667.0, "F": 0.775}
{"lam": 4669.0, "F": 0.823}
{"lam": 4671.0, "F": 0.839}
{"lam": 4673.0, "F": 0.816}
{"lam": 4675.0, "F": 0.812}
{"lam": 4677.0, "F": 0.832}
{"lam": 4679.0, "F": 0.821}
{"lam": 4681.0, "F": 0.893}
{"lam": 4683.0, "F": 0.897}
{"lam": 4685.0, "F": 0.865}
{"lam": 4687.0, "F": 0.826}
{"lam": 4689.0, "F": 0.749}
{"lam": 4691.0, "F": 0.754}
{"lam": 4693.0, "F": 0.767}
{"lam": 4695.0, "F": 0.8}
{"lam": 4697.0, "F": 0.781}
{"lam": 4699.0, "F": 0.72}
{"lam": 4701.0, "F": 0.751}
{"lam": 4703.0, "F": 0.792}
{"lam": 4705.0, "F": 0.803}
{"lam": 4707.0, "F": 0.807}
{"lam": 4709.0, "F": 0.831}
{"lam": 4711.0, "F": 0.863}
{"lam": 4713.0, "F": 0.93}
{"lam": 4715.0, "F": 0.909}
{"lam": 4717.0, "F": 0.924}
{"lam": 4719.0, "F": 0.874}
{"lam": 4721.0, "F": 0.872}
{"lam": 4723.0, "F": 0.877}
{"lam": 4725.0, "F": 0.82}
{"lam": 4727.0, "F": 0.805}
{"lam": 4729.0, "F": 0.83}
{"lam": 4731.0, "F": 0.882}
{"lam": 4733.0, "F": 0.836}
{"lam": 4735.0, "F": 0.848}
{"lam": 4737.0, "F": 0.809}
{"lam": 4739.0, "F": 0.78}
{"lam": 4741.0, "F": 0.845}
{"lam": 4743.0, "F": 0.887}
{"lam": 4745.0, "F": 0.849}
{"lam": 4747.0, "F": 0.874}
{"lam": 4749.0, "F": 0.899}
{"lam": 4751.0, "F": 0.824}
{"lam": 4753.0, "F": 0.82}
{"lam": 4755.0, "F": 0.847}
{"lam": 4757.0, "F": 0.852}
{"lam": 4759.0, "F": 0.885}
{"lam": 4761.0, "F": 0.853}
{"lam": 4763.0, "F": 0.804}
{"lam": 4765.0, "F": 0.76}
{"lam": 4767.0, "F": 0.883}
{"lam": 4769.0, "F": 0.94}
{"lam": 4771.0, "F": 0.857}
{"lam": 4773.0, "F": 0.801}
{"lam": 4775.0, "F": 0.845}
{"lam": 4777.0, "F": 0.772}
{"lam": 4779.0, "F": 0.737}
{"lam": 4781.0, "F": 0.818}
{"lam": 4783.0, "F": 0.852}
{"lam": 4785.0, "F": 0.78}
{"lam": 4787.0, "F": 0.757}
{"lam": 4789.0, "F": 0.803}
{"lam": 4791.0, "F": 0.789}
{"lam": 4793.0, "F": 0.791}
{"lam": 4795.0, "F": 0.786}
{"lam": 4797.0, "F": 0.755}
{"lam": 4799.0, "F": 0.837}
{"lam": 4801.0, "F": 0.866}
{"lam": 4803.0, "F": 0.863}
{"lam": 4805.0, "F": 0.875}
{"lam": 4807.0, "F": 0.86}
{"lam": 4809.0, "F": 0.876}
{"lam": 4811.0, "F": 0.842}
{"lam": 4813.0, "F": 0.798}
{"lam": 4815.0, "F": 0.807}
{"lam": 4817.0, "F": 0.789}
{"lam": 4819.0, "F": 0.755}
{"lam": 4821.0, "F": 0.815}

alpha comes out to -3.2 A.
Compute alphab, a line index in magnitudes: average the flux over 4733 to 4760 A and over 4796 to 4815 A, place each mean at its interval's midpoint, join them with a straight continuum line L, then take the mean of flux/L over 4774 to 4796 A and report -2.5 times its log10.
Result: 0.06 mag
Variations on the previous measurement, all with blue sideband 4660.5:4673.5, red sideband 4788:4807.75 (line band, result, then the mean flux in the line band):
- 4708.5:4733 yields -0.08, 0.868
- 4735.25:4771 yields -0.05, 0.848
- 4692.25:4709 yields 0.03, 0.781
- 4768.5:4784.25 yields -0.01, 0.823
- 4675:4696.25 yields -0.03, 0.82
